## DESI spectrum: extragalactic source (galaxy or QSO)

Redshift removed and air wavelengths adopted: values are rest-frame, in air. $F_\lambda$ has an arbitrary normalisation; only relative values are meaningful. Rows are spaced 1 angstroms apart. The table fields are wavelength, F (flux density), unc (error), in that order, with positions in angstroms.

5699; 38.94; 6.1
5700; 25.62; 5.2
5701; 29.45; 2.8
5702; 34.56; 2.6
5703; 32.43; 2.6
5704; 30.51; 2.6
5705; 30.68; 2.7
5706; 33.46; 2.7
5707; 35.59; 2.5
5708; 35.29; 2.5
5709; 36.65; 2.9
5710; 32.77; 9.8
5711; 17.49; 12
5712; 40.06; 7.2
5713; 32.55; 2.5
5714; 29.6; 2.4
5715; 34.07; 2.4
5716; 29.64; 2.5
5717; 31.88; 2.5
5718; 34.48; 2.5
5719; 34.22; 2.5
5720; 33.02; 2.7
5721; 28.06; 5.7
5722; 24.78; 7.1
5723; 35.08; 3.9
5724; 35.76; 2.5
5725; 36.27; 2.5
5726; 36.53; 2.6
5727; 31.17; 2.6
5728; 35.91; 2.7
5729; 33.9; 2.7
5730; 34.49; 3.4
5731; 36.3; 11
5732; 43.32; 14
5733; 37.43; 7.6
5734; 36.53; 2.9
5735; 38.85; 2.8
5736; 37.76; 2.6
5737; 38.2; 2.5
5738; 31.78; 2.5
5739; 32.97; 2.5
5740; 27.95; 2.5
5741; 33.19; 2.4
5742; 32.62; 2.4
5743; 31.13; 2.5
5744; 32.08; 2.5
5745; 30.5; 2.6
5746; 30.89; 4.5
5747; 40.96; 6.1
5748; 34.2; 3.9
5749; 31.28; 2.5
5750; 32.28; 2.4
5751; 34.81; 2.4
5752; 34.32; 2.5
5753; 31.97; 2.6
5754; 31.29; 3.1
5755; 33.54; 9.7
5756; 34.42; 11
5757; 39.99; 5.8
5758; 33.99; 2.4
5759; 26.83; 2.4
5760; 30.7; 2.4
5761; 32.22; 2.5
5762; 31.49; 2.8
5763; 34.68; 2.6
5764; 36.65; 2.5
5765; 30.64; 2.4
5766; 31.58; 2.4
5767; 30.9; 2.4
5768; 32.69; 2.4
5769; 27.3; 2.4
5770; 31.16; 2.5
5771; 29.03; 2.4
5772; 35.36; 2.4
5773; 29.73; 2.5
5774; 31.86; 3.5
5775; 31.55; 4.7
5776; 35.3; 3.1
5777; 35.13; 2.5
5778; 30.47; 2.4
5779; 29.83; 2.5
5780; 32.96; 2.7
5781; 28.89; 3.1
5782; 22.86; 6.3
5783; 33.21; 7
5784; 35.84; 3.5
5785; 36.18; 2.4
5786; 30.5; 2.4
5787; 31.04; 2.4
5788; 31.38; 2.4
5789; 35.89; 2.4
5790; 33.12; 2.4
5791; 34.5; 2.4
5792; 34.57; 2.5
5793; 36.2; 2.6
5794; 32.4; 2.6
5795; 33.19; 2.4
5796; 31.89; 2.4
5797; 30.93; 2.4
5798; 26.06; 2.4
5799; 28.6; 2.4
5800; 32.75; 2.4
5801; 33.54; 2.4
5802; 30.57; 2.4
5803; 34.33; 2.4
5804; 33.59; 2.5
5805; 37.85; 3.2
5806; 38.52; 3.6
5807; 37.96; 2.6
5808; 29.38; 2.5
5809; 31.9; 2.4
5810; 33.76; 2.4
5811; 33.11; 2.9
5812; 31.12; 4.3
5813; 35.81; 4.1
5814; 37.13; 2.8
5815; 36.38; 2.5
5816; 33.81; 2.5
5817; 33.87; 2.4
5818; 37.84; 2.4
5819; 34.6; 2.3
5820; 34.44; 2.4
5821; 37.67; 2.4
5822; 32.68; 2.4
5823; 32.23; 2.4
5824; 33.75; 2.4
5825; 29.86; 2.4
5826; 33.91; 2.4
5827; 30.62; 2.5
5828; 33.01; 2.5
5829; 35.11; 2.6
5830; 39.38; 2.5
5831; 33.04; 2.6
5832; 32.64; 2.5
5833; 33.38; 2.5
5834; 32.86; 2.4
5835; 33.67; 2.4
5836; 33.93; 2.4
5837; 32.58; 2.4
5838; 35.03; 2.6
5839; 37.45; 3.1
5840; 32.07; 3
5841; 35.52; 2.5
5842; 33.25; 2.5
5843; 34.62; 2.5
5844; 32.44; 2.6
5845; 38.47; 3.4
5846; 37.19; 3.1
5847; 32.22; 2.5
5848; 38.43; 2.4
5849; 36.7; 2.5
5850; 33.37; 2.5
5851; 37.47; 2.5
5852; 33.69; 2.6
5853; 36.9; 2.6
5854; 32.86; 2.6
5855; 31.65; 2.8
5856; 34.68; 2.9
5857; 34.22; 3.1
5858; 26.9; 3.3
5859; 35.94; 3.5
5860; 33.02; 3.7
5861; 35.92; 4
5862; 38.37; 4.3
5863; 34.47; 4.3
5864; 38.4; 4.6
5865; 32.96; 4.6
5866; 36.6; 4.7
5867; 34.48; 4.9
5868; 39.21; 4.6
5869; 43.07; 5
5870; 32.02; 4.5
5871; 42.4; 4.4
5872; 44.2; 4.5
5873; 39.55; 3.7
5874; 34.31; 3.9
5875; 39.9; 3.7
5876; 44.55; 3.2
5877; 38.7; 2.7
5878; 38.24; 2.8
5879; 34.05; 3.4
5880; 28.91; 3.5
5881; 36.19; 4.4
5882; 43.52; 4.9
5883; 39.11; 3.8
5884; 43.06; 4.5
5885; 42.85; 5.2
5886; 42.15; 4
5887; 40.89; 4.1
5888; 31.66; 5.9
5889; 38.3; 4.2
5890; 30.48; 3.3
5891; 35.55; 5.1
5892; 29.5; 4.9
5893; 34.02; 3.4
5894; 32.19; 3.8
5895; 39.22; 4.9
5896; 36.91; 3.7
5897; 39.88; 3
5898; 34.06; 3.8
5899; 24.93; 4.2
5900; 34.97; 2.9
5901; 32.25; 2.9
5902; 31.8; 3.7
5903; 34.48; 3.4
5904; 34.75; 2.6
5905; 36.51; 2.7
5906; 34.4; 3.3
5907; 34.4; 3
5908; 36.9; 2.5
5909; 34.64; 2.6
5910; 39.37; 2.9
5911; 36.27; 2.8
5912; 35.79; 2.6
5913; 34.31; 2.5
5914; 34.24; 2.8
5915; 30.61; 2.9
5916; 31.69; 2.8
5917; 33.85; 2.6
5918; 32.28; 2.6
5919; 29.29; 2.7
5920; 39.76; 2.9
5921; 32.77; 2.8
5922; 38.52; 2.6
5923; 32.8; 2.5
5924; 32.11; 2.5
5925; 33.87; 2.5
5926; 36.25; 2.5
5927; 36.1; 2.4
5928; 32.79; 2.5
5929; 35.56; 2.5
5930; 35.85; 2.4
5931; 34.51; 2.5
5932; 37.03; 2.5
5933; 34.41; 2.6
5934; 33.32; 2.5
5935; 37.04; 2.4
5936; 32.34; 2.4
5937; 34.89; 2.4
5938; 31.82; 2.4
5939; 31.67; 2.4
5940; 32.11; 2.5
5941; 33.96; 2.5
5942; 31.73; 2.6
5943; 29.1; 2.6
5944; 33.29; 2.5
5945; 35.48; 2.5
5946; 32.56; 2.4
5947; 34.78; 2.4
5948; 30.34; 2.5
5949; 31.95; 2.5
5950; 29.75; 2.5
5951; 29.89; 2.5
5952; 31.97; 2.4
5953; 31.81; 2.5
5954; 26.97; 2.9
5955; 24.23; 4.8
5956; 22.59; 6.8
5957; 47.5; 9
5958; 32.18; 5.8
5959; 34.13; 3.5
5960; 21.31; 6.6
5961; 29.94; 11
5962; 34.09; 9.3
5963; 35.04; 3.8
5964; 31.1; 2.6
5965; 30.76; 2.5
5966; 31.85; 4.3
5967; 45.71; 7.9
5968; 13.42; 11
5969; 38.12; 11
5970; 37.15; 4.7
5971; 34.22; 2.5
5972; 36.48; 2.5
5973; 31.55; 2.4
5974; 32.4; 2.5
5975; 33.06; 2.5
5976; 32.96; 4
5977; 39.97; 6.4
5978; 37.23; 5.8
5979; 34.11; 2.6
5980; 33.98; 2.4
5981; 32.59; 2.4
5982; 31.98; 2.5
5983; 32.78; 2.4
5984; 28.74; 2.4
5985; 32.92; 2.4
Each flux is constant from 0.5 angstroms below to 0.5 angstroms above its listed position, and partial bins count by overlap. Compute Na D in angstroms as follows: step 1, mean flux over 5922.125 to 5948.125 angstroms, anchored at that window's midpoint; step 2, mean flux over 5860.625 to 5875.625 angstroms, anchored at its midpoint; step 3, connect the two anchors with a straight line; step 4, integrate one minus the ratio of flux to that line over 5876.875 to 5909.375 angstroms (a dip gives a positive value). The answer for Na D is 0.5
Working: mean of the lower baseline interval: 37.8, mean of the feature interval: 35.7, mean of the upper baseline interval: 33.8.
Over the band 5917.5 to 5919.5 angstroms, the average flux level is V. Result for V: 30.8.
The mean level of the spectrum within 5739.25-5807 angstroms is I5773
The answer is 32.5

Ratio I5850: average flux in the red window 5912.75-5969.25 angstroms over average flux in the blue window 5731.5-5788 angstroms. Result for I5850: 1.0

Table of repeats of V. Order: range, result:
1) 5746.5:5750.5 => 34.7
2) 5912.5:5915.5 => 33.1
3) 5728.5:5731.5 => 34.9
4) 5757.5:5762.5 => 31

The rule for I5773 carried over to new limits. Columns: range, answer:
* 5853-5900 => 36.4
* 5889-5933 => 34.4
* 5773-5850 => 33.5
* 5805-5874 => 35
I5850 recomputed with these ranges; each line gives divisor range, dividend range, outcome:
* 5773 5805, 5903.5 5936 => 1.08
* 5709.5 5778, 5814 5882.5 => 1.07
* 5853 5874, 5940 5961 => 0.87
